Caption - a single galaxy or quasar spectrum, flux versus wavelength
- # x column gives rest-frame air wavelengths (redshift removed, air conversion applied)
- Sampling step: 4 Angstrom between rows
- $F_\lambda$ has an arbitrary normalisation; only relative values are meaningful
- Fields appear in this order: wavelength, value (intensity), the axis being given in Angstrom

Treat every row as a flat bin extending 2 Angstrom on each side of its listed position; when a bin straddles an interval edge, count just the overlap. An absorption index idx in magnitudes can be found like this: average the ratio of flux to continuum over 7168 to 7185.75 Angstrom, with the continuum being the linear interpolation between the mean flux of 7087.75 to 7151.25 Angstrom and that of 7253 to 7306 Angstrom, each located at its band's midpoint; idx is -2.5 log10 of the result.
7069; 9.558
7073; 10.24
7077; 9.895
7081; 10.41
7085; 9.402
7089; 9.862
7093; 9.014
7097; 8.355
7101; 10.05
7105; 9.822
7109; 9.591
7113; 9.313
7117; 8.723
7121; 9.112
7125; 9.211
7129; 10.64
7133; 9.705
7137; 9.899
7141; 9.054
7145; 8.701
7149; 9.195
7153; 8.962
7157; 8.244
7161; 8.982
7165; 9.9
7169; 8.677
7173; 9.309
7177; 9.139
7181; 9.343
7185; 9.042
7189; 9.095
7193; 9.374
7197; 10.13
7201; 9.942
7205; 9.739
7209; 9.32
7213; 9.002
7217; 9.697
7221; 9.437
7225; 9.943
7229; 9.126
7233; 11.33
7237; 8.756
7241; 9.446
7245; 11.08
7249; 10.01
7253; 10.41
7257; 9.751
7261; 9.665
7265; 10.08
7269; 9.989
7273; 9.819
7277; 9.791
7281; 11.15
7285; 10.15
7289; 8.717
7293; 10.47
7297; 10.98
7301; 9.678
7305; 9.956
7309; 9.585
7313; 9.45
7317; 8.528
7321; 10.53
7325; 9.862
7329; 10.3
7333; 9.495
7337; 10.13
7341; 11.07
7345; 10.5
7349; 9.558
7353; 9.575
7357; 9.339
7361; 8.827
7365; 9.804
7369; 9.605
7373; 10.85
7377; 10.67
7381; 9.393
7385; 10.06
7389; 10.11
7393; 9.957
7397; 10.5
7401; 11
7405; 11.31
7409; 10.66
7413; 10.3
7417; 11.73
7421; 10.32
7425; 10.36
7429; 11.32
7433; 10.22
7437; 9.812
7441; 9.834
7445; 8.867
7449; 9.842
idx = 0.06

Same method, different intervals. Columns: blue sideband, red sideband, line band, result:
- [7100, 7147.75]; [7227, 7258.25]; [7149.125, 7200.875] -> 0.06 mag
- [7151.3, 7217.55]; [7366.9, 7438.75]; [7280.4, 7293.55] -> -0.02 mag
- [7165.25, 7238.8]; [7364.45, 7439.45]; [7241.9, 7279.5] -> -0.03 mag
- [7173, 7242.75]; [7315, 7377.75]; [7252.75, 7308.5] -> -0.03 mag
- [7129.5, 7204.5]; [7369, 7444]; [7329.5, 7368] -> 0.04 mag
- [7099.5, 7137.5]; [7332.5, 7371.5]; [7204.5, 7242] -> 0.01 mag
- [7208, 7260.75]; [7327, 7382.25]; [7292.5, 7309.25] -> -0.03 mag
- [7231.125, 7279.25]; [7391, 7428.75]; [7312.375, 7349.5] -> 0.04 mag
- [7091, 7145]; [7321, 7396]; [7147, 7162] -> 0.08 mag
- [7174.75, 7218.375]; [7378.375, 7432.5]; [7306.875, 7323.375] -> 0.06 mag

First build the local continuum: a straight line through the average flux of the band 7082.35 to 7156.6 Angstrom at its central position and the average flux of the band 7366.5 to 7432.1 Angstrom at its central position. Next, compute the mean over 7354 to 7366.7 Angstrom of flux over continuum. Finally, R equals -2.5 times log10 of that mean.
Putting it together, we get 0.11 mag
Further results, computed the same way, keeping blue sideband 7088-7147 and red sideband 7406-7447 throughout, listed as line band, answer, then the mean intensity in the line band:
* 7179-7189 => 0.05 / 9.17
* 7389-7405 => -0.03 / 10.5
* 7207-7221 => 0.04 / 9.35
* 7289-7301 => -0.03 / 10.2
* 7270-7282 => -0.03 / 10.2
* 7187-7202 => 0.00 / 9.61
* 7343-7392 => 0.03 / 9.86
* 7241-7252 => -0.06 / 10.3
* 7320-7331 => -0.02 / 10.2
